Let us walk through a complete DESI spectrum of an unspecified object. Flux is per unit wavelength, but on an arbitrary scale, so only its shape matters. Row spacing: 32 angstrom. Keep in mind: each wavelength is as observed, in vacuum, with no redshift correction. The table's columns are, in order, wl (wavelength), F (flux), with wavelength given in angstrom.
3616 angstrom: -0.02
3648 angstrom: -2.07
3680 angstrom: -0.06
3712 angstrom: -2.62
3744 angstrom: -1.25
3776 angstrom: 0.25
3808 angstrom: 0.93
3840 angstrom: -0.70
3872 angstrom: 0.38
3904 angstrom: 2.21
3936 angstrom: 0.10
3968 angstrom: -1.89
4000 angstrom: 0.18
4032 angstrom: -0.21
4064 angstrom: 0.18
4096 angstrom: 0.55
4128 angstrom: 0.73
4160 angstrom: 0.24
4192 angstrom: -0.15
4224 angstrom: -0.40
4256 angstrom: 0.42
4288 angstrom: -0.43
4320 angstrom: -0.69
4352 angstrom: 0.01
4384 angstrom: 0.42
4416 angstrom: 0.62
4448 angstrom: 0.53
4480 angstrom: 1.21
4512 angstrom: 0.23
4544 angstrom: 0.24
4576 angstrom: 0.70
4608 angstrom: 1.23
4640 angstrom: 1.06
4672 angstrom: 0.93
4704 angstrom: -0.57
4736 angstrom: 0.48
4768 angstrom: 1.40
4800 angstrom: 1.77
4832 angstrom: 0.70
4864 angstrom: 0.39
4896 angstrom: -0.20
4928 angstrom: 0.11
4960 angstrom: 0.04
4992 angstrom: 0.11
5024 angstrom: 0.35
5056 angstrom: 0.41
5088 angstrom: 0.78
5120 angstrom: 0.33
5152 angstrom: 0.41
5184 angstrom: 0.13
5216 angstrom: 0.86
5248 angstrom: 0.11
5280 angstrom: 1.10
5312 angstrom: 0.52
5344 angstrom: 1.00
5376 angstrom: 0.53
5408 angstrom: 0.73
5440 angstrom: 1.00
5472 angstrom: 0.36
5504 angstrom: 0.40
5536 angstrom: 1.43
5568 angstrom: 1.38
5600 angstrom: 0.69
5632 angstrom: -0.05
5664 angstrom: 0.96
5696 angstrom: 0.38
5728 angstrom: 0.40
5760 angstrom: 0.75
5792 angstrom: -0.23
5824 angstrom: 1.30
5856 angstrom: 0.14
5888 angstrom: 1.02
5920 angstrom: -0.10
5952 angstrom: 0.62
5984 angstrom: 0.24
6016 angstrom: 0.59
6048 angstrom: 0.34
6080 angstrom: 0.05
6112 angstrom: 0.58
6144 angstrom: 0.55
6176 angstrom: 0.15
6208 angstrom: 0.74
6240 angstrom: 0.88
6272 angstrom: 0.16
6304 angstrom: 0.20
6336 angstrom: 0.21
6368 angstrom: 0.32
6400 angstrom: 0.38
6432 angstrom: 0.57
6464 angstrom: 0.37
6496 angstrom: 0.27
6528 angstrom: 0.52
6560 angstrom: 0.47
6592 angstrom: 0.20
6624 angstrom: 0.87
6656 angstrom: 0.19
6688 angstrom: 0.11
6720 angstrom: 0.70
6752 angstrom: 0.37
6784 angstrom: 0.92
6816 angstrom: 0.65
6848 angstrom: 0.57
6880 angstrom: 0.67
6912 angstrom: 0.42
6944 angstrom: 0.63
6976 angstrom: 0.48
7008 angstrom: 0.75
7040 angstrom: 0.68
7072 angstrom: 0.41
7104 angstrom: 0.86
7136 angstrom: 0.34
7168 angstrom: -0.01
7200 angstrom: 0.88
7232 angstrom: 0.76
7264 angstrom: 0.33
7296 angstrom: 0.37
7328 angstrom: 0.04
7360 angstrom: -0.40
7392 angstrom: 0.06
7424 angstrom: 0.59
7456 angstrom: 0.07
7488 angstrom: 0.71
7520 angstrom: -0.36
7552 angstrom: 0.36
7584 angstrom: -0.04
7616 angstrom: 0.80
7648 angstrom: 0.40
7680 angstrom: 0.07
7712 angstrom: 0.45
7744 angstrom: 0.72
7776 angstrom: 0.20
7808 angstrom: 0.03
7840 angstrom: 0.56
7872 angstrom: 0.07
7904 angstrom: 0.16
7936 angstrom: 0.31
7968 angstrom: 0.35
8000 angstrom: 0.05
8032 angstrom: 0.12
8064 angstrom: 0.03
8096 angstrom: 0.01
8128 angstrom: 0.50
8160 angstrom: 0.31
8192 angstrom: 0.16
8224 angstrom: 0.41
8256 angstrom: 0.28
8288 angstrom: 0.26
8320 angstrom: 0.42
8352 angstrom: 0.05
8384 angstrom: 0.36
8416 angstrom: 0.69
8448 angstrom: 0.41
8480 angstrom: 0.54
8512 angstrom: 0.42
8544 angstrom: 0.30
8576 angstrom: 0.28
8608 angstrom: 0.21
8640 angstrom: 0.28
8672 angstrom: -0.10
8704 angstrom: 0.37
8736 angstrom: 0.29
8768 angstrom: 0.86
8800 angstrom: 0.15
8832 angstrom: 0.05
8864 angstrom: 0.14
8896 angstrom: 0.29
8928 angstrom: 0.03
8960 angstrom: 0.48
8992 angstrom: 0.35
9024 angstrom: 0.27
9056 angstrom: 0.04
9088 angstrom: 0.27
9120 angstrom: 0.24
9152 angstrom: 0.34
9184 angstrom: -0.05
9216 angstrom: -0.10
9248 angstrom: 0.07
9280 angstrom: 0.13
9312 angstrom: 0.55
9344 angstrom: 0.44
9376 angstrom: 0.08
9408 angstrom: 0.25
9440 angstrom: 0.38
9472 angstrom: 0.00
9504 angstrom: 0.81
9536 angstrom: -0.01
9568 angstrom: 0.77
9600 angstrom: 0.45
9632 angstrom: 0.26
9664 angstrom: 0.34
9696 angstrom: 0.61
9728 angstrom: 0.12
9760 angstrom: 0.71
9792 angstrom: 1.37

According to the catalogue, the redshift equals 0.008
